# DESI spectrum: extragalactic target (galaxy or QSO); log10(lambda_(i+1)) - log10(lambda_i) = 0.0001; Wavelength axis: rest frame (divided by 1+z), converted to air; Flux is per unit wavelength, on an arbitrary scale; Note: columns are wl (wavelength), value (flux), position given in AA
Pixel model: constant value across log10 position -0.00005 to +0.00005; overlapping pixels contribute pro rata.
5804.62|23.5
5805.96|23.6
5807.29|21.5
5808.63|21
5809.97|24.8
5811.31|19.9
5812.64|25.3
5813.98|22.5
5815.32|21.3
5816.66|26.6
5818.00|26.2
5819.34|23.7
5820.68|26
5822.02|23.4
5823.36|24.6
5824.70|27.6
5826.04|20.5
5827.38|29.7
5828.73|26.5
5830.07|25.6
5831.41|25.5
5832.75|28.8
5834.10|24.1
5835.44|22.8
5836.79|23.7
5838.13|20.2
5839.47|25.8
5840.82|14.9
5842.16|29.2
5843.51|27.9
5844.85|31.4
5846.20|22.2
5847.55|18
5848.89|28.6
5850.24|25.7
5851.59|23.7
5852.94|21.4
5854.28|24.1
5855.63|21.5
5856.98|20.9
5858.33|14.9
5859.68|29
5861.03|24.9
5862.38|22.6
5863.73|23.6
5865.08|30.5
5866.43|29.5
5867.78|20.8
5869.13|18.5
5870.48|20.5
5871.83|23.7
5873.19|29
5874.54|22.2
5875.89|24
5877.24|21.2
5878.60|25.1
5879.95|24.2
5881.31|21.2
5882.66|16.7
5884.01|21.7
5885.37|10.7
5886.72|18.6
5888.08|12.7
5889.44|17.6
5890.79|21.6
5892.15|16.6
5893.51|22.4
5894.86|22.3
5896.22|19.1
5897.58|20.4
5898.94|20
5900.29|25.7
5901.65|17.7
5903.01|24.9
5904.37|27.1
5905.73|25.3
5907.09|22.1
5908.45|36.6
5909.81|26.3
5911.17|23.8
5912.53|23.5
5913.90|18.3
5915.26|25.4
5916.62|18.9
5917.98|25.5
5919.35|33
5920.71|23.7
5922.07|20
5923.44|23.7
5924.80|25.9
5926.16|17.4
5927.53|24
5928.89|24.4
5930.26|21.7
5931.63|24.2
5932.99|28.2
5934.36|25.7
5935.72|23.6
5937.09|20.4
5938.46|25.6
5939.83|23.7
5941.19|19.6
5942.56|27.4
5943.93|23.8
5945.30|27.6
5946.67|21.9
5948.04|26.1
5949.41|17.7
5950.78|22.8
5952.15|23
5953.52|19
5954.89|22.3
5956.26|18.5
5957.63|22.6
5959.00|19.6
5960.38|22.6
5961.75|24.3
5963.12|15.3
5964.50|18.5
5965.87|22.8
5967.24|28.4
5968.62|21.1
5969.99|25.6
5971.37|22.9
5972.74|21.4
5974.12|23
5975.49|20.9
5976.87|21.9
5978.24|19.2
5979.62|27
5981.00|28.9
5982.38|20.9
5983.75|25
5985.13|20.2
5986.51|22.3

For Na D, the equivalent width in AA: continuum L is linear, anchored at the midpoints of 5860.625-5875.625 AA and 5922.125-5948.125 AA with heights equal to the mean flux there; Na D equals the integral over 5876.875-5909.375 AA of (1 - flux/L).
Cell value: 3.6 AA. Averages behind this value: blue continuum 24.2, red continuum 23.8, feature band 21.4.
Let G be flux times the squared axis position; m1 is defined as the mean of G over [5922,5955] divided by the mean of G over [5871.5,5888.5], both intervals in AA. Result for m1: 1.14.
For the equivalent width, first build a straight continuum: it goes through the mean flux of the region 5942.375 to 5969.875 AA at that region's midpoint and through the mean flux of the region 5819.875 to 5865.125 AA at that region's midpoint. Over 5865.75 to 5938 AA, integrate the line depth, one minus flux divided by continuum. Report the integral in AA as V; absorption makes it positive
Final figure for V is 1.9 AA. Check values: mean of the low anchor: 24.3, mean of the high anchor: 22.2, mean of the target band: 22.6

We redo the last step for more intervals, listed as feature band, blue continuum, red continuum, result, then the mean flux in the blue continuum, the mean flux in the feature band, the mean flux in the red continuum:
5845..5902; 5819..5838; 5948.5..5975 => 4.9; 25.1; 21.9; 21.7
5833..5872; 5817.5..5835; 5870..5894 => -0.9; 25.5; 23.7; 20.5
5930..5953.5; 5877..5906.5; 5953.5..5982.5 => -2.1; 20.6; 23.6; 22.2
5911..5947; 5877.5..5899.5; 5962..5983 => -4.8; 19.5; 23.8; 22.6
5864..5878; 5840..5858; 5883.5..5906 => -1.3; 23.6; 24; 20.2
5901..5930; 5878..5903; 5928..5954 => -3.4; 19.8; 24.1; 23.5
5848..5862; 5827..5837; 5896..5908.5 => 0.9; 25.8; 23.4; 23.4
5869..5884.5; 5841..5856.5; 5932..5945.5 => 1.3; 24.5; 22.5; 24.4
